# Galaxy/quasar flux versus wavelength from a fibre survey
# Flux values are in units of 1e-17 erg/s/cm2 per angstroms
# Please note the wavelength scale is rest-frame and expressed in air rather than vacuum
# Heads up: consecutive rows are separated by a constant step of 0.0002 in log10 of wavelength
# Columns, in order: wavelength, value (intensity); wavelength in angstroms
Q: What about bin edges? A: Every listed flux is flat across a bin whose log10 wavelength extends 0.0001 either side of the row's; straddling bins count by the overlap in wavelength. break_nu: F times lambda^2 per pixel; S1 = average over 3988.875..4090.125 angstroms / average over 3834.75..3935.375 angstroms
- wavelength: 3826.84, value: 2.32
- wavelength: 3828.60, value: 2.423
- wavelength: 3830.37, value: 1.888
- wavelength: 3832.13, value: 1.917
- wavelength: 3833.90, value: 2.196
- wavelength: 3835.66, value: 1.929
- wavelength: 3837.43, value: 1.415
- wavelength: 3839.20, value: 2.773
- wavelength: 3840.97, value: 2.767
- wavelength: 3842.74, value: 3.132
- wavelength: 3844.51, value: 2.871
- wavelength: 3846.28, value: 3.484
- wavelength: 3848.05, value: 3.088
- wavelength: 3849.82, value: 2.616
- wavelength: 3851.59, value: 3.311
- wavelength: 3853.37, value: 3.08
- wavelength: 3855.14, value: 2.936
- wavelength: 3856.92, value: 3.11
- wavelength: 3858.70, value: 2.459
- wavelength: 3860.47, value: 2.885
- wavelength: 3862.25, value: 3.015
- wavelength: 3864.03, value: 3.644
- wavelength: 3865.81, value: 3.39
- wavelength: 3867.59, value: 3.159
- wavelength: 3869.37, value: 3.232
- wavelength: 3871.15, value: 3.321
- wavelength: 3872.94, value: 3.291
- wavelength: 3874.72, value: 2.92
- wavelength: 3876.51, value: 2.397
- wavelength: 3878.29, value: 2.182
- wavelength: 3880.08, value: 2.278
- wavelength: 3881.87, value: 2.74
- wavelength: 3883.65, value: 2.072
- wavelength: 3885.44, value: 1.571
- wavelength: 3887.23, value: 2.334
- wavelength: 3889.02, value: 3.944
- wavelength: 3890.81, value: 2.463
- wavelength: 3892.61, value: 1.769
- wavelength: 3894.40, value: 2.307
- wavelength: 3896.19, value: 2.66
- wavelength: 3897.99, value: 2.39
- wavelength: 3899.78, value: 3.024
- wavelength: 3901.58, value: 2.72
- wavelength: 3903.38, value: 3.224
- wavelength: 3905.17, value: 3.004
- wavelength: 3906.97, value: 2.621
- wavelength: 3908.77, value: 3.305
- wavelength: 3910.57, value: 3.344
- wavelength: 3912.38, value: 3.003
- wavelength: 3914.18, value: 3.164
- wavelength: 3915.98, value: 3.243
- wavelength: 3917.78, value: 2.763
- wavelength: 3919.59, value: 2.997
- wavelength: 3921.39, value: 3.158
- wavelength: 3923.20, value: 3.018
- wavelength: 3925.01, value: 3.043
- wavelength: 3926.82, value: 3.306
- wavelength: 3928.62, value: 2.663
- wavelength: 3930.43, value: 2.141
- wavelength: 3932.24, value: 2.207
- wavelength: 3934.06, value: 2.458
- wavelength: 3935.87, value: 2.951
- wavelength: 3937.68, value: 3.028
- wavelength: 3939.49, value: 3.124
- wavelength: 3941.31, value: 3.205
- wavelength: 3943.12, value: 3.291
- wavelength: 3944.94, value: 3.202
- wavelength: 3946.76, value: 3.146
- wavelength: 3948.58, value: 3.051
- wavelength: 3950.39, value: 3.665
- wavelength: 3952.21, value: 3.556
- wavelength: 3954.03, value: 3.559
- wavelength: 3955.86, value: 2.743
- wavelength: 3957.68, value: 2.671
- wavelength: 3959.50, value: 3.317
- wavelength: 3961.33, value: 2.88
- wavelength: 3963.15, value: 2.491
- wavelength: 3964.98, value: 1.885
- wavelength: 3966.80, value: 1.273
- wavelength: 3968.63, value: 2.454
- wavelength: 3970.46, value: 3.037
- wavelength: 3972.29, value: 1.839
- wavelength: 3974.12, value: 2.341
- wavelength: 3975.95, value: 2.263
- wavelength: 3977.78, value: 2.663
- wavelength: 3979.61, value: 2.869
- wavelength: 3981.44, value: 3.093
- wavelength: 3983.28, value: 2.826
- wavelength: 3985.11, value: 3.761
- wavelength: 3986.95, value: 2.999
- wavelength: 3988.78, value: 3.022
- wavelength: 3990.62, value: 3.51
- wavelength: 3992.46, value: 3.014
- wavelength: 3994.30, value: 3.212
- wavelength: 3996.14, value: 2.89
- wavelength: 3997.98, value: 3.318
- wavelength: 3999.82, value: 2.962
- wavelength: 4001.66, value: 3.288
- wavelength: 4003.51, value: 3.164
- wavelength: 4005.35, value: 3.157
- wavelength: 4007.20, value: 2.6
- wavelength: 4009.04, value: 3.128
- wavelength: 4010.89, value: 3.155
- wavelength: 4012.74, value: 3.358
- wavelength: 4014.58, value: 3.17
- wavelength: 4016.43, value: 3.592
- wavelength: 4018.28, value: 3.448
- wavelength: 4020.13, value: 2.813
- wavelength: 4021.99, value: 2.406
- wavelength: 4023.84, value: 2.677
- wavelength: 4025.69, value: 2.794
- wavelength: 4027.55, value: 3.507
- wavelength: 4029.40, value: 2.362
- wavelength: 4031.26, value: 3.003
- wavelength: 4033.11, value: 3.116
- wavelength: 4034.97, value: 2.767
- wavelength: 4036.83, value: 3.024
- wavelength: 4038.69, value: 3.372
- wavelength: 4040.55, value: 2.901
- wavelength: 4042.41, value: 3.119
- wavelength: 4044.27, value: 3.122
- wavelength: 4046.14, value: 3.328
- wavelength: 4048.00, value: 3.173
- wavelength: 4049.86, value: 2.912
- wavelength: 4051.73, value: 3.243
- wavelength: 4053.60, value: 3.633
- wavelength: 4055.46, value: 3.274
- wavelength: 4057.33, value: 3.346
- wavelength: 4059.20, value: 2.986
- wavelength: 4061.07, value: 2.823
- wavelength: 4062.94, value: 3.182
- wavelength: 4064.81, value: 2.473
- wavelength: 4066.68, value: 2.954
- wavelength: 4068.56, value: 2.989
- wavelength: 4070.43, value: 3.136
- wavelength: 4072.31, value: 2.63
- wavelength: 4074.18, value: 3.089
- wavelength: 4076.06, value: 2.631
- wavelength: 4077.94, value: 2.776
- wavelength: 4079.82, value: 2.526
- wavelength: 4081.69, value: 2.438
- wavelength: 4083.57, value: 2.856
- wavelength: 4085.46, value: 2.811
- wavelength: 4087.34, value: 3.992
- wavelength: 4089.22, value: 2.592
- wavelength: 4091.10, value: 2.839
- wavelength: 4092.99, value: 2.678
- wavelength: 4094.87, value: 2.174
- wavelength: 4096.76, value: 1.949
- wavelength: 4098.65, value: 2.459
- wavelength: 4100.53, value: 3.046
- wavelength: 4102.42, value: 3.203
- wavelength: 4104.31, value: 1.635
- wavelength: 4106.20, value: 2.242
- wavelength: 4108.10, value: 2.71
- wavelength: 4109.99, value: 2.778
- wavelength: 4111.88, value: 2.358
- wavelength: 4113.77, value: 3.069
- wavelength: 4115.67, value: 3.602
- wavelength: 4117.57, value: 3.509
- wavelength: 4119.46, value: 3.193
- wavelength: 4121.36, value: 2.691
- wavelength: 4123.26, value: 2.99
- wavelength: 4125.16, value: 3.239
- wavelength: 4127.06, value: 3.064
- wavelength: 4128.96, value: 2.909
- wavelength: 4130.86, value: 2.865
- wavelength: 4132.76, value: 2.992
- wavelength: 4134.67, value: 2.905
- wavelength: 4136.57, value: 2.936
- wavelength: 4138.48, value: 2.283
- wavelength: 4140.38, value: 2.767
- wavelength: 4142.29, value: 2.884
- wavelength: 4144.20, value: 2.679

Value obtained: 1.2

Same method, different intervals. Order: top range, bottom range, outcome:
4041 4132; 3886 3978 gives 1.11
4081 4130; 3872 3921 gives 1.14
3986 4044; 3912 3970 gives 1.10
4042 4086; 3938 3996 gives 1.08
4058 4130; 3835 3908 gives 1.14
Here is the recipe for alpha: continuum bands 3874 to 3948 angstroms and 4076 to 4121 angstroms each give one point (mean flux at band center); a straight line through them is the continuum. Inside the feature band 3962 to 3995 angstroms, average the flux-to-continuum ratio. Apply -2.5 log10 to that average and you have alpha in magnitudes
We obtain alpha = 0.03 mag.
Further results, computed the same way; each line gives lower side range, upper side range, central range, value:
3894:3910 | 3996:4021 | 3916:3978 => 0.057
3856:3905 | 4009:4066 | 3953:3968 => 0.123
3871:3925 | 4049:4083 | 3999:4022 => -0.085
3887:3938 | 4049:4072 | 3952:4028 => 0.018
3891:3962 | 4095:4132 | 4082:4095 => -0.018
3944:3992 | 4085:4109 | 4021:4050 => -0.090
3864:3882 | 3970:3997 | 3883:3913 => 0.089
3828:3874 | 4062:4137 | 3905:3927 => -0.090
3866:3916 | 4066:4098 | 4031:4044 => -0.106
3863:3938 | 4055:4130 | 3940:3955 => -0.177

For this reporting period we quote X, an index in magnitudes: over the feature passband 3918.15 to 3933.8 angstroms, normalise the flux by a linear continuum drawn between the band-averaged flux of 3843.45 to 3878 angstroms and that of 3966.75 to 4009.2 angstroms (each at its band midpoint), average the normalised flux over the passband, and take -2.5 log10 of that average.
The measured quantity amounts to 0.064 mag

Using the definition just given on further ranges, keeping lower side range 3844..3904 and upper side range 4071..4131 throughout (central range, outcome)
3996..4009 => -0.10 mag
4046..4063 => -0.14 mag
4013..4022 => -0.13 mag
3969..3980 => 0.13 mag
